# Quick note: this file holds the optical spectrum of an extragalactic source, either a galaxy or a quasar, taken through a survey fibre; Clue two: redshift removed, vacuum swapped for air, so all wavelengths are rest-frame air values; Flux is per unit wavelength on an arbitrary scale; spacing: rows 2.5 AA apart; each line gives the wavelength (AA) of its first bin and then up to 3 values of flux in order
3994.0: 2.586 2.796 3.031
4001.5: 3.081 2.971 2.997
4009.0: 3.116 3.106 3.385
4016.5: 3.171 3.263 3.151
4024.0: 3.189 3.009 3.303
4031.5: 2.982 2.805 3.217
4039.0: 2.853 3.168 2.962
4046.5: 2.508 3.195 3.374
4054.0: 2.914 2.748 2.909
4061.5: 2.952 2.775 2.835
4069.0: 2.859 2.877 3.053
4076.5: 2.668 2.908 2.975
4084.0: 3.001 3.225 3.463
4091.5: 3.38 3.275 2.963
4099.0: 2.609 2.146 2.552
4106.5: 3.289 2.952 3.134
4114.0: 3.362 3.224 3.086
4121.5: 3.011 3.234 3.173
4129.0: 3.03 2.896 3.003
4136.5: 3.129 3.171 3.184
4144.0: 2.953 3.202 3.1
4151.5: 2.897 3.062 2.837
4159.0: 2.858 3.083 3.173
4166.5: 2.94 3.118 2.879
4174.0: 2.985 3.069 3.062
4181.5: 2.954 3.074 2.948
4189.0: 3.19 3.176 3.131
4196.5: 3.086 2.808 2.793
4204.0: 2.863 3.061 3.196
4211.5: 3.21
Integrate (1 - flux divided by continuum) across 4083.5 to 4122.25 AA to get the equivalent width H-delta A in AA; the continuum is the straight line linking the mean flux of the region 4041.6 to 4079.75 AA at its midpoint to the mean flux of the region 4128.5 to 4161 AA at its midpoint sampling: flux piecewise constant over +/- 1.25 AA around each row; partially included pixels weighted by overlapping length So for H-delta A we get -1.0 AA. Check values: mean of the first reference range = 2.91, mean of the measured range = 3.04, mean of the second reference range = 3.03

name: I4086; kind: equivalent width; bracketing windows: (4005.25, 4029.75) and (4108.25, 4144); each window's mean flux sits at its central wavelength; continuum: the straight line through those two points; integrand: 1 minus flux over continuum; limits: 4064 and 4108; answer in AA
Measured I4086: 2.7 AA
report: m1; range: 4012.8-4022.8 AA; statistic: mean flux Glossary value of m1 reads 3.24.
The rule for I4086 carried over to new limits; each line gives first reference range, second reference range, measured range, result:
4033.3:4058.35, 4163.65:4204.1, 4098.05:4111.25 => 1.10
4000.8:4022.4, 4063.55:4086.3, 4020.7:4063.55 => 0.25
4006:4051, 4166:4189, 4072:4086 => 0.57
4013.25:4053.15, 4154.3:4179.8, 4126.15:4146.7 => -0.34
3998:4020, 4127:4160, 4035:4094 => 1.67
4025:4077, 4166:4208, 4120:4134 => -0.36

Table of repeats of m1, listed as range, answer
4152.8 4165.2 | 3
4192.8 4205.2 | 2.94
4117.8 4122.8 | 3.05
